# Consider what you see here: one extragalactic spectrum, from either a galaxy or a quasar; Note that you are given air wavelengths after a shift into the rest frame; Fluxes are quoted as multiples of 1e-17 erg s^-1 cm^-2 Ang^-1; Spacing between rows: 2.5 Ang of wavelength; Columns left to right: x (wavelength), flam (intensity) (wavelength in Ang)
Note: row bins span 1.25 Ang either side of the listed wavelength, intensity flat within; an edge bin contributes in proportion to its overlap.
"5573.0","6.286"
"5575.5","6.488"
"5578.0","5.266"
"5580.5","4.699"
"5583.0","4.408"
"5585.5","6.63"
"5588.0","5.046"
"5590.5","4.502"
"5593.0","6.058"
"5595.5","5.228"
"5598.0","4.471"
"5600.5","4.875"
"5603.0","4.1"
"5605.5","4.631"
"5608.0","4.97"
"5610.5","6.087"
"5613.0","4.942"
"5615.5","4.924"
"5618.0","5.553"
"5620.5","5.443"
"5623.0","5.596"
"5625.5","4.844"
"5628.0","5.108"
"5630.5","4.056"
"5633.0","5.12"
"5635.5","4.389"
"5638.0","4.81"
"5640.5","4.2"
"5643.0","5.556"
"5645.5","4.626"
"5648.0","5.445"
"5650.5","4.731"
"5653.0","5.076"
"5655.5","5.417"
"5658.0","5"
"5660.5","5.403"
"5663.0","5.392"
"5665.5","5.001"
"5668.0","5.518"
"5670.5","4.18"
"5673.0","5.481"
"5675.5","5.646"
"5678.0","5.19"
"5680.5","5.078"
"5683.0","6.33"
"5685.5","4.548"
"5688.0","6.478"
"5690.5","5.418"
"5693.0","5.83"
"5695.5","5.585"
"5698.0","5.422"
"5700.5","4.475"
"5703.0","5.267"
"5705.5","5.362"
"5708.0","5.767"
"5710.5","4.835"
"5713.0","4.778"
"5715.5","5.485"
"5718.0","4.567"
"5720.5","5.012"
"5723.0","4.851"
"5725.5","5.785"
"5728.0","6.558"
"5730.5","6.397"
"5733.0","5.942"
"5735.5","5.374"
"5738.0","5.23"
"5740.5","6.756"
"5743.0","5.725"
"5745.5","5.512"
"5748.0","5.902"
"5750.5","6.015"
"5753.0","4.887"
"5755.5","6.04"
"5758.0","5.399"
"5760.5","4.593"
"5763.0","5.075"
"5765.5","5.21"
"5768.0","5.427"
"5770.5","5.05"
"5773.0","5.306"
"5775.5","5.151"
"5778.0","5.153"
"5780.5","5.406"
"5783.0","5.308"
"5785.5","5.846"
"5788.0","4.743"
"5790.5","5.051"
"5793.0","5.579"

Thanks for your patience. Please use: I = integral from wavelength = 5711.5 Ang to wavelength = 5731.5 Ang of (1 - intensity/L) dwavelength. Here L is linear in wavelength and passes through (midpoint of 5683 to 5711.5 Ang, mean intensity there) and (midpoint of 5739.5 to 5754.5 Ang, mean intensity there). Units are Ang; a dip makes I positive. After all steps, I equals 0.7 Ang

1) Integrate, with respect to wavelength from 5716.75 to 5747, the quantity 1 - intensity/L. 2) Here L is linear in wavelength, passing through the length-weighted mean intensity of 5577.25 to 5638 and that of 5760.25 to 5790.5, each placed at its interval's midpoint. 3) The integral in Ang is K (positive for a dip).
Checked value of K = -2.8 Ang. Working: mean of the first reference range 5.03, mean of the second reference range 5.2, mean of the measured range 5.64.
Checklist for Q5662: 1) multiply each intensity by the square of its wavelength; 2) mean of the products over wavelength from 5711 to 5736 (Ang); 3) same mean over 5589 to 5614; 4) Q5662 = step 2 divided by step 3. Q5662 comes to 1.1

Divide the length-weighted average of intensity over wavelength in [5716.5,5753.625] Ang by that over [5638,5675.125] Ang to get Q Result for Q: 1.1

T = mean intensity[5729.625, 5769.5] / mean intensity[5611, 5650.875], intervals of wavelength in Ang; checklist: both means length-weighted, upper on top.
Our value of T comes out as 1.1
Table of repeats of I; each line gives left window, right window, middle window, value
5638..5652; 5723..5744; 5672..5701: -0.6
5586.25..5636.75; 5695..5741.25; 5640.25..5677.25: 0.4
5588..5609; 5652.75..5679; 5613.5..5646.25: 0.5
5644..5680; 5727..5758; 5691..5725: 2.1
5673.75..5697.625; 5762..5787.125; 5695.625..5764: -0.3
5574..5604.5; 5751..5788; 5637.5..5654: 0.8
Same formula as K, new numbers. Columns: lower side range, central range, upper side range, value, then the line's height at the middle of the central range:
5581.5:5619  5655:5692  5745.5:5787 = -0.9 Ang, 5.21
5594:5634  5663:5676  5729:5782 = 0.1 Ang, 5.2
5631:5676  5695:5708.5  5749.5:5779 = -0.4 Ang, 5.13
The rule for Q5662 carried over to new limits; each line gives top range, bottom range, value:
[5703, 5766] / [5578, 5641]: 1.15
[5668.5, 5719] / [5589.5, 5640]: 1.09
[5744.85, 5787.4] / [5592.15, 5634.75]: 1.12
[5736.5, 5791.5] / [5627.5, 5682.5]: 1.11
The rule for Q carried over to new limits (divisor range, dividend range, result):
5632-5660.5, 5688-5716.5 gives 1.08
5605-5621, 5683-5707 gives 1.04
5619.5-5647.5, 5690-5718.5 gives 1.07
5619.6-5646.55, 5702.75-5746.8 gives 1.13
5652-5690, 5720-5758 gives 1.08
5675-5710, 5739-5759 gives 1.06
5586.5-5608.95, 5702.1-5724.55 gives 1.04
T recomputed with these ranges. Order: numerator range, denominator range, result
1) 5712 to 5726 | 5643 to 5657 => 0.99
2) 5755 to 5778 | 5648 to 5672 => 1.02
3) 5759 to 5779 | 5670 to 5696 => 0.94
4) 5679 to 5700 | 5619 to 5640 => 1.13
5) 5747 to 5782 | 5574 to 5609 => 1.04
